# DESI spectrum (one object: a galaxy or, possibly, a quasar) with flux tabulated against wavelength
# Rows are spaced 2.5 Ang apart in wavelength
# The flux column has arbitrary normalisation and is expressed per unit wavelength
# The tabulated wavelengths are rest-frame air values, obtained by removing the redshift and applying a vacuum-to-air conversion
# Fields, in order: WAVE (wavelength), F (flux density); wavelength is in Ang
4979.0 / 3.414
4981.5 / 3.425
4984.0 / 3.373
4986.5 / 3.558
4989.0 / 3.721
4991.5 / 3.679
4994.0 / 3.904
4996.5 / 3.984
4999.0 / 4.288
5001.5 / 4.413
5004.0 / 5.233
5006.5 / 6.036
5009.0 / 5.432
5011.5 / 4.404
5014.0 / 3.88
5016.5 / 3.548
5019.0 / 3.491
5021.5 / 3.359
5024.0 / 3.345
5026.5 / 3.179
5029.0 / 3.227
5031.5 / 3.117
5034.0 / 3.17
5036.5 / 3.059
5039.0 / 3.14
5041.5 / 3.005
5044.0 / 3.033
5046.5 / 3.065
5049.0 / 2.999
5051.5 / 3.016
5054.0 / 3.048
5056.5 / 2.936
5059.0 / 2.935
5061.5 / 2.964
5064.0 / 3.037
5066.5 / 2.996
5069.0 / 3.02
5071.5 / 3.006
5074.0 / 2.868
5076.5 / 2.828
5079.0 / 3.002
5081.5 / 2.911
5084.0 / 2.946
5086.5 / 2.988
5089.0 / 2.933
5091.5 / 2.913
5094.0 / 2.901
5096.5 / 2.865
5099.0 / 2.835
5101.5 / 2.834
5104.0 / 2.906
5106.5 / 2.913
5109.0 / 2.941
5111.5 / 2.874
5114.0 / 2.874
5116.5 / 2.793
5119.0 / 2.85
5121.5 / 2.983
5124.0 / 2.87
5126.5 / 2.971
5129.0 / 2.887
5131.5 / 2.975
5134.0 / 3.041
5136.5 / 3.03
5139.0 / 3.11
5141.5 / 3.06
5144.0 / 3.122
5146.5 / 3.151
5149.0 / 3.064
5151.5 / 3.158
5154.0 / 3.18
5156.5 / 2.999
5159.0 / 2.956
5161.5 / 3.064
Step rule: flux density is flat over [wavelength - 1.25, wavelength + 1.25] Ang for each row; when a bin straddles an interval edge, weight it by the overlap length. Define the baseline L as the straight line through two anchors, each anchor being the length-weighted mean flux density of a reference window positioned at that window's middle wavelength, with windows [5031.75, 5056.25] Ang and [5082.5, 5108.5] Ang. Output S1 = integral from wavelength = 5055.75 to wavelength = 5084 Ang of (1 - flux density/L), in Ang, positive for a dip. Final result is 0.2 Ang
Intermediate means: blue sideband 3.06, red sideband 2.9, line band 2.95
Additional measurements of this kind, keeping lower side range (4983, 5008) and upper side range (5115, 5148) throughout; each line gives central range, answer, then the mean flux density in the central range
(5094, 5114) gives 2.21 Ang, 2.88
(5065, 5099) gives 5.02 Ang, 2.93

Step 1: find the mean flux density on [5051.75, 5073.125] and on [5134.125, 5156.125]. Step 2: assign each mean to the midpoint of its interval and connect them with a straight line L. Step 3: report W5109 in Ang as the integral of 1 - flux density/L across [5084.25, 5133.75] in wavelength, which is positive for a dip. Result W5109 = 2.4 Ang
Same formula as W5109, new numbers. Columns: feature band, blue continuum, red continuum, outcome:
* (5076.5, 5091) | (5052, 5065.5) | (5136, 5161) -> 0.3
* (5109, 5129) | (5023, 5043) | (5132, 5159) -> 1.3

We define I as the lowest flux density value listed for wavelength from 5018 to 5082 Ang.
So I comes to 2.828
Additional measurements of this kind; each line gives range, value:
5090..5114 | 2.834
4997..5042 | 3.005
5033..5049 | 2.999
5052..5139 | 2.793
